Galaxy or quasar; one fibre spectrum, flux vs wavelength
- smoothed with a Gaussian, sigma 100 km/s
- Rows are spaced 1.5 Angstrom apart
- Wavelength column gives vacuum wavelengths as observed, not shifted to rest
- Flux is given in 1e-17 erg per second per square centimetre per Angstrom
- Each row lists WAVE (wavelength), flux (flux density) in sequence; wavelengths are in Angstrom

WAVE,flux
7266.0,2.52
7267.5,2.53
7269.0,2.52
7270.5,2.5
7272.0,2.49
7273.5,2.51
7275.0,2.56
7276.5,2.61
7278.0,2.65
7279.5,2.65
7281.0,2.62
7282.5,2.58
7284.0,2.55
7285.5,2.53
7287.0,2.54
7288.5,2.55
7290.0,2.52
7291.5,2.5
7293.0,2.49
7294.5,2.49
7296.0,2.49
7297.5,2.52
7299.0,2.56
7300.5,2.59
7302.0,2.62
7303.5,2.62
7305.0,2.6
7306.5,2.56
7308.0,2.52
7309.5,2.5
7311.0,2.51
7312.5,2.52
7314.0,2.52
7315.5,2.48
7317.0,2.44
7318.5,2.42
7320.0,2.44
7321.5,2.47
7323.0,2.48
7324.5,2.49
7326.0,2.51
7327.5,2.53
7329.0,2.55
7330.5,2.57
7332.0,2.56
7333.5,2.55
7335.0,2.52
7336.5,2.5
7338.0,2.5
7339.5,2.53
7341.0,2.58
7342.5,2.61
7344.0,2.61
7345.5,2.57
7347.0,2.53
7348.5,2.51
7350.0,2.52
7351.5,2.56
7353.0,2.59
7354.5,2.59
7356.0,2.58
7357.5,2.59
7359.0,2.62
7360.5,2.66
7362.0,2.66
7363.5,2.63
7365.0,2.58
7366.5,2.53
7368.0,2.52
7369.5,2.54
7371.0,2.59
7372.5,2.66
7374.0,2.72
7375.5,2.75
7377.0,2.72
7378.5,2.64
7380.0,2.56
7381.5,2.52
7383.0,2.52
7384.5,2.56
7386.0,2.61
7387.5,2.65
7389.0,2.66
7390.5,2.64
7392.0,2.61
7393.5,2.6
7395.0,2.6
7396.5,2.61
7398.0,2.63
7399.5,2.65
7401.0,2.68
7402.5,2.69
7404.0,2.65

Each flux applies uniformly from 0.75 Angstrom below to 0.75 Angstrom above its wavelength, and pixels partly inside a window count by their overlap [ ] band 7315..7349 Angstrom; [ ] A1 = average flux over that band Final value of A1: 2.52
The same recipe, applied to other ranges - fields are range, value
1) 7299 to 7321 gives 2.52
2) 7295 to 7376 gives 2.55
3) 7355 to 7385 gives 2.61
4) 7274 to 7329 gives 2.53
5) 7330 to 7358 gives 2.56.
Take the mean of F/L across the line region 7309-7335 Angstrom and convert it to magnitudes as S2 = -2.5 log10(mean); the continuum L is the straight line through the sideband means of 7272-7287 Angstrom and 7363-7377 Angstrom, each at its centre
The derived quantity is 0.04 mag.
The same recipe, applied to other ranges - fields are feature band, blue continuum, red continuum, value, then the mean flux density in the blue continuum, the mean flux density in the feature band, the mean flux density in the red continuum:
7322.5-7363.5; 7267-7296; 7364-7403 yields 0.012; 2.55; 2.56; 2.62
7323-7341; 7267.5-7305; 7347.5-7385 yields 0.021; 2.55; 2.53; 2.6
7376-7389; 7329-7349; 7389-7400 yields 0.001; 2.55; 2.6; 2.62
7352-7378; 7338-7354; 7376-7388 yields -0.016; 2.56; 2.62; 2.6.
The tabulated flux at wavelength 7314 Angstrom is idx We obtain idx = 2.52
